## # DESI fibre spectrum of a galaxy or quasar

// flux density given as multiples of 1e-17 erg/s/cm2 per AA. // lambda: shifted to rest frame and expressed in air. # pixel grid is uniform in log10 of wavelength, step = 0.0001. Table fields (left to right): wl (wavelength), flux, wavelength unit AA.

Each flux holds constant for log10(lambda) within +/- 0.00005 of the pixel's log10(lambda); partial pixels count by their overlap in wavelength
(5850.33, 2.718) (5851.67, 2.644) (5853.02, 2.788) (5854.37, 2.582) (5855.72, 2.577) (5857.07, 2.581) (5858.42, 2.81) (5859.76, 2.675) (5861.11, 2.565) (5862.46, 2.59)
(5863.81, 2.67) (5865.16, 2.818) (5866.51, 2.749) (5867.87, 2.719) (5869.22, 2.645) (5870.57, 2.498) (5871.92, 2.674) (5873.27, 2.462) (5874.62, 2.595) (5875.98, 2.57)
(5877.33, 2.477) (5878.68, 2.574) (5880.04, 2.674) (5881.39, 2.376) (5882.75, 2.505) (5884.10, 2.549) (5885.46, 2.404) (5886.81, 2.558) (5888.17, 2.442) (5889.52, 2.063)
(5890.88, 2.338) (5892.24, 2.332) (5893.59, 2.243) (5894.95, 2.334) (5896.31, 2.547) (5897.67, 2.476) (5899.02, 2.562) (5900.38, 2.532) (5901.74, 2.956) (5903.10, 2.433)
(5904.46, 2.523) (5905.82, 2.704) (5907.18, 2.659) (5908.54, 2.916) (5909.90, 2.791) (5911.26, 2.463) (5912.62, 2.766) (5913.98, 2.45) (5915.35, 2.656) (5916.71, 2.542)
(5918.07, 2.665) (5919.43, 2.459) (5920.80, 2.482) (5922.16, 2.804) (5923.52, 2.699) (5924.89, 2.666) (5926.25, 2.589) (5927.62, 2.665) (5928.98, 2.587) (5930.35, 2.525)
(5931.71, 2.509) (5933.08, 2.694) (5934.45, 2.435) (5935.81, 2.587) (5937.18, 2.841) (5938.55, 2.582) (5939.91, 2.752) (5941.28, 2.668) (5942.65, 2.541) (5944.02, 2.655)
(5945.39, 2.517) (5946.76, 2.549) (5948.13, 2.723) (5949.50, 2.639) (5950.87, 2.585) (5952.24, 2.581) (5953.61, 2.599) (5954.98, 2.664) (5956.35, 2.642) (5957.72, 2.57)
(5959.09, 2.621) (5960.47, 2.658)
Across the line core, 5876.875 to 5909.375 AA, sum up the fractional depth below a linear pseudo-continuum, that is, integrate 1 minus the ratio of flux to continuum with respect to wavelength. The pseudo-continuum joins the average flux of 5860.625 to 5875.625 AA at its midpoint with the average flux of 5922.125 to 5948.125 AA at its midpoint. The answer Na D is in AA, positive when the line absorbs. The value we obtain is 1.5 AA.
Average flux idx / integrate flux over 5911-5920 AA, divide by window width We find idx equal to 2.58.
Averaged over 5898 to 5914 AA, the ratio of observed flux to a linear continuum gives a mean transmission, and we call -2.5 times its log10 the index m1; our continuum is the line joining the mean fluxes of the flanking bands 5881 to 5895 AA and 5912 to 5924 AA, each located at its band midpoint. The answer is -0.06 mag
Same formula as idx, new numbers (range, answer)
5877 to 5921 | 2.53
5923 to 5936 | 2.59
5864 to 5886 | 2.58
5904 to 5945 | 2.63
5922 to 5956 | 2.62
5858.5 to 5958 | 2.58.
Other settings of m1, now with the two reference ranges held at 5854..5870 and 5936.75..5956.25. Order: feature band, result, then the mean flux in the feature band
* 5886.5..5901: 0.110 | 2.4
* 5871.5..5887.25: 0.053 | 2.53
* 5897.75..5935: 0.011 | 2.62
